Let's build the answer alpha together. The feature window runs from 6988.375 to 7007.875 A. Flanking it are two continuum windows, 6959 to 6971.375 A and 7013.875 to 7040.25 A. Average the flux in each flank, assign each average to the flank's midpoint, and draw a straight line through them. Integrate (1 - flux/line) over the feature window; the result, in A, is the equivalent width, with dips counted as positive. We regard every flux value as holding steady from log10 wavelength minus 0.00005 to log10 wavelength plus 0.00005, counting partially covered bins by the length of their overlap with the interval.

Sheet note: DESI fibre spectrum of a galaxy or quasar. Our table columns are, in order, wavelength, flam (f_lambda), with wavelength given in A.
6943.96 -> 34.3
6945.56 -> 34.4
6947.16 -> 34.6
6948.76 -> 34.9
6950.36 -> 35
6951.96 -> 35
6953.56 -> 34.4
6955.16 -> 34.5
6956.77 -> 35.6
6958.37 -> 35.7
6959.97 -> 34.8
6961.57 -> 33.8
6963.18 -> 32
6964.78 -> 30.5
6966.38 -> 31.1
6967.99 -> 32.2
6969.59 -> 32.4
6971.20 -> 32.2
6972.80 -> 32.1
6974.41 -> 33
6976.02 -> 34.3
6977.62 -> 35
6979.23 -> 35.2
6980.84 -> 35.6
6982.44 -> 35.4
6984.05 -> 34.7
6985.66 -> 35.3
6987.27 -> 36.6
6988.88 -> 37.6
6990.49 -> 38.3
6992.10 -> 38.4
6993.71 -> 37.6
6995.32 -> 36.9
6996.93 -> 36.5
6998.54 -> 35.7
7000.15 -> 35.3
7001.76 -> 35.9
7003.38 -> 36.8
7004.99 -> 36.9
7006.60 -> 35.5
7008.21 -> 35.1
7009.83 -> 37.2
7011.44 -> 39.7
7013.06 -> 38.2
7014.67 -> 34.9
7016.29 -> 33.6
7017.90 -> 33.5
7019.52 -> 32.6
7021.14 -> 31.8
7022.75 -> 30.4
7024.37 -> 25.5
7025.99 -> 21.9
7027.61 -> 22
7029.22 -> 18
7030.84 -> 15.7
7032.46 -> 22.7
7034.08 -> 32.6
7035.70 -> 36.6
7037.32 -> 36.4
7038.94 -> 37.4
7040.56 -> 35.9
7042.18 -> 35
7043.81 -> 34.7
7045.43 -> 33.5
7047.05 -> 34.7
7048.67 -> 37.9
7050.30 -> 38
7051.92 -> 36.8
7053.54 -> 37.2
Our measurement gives -3.81 A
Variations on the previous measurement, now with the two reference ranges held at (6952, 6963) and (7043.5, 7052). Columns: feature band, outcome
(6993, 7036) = 4.0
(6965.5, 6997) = 0.0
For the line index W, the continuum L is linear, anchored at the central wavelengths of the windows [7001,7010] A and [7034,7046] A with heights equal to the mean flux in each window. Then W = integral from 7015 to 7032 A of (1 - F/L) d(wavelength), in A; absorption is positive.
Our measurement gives 4.3 A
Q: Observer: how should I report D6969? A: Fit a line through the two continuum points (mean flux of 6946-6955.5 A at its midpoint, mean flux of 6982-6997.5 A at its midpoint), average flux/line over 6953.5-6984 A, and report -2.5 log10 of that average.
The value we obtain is 0.06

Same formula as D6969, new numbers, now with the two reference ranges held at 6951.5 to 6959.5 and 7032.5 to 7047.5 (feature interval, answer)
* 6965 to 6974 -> 0.098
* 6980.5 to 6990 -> -0.034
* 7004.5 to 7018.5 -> -0.042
